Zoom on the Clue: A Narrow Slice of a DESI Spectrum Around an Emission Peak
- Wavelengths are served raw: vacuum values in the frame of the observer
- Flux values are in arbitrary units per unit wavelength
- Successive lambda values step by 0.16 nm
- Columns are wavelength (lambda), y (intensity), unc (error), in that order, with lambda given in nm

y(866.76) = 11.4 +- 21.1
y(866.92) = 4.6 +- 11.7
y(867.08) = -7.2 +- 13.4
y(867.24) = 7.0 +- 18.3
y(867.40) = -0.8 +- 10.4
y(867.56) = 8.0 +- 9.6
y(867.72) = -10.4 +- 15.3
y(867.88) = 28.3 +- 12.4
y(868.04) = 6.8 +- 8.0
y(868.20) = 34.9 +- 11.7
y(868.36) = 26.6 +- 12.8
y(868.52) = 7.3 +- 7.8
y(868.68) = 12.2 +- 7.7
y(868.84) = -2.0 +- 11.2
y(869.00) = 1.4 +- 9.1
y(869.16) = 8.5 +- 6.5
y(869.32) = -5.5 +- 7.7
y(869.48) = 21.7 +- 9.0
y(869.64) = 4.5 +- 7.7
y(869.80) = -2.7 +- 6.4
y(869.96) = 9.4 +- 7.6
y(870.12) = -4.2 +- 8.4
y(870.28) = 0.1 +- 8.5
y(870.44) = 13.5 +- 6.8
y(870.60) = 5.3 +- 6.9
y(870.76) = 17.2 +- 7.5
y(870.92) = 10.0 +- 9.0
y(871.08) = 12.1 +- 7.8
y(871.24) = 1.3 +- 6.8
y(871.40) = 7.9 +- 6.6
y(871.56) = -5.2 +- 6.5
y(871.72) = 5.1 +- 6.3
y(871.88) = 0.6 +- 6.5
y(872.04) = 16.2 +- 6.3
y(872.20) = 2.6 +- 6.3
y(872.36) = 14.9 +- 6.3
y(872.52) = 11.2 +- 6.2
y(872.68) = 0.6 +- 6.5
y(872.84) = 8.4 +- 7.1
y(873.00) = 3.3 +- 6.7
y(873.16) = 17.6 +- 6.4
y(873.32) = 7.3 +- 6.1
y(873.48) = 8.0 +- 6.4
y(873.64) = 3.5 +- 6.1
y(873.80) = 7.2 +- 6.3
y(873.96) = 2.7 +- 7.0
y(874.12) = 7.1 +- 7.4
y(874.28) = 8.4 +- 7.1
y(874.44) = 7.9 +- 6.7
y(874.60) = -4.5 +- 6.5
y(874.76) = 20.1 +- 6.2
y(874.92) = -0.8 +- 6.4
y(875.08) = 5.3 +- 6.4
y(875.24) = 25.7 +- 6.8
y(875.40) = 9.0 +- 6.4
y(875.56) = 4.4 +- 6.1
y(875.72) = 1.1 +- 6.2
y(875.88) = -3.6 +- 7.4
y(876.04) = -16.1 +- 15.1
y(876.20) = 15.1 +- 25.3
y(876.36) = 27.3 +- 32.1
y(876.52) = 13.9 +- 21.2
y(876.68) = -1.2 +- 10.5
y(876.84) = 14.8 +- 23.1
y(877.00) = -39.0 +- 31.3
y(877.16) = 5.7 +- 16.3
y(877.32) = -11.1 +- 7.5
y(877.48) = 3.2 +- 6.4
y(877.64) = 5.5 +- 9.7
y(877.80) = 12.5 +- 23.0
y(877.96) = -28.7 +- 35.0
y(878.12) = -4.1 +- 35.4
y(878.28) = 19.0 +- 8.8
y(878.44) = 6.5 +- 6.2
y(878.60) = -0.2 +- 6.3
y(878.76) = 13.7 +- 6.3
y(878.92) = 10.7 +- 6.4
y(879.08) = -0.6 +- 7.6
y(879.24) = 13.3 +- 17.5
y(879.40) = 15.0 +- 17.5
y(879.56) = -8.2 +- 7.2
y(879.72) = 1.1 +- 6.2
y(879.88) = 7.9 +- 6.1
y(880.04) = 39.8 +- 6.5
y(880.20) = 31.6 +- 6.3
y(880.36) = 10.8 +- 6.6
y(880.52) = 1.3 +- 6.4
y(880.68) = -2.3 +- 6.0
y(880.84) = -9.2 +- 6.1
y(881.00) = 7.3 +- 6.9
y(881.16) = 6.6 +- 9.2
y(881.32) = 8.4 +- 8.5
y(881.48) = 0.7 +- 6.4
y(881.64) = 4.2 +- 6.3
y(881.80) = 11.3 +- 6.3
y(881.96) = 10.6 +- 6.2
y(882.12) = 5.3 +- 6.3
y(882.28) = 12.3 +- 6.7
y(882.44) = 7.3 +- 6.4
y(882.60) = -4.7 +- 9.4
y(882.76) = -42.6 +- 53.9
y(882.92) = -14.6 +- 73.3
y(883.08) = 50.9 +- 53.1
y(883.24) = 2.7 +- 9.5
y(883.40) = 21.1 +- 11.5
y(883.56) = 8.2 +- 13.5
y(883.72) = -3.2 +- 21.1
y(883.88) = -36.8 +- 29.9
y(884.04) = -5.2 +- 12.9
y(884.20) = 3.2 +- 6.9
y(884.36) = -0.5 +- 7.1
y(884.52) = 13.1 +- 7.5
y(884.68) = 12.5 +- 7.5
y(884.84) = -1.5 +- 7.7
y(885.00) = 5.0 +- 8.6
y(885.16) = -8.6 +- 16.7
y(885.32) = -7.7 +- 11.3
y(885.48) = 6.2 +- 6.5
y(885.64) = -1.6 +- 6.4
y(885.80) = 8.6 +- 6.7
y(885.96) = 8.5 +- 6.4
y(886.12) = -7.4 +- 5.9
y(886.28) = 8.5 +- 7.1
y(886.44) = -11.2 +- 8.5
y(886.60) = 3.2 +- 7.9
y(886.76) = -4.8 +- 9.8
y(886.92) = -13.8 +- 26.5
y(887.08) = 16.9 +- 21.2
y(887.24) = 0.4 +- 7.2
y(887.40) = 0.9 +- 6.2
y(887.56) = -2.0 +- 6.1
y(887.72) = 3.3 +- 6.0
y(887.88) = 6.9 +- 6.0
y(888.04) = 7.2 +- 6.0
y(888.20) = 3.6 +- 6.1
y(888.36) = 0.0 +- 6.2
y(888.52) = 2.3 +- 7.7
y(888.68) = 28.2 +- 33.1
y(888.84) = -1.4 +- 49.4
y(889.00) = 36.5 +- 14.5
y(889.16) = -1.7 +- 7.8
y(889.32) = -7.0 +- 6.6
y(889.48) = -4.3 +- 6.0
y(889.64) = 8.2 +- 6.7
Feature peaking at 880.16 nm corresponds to Hgamma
